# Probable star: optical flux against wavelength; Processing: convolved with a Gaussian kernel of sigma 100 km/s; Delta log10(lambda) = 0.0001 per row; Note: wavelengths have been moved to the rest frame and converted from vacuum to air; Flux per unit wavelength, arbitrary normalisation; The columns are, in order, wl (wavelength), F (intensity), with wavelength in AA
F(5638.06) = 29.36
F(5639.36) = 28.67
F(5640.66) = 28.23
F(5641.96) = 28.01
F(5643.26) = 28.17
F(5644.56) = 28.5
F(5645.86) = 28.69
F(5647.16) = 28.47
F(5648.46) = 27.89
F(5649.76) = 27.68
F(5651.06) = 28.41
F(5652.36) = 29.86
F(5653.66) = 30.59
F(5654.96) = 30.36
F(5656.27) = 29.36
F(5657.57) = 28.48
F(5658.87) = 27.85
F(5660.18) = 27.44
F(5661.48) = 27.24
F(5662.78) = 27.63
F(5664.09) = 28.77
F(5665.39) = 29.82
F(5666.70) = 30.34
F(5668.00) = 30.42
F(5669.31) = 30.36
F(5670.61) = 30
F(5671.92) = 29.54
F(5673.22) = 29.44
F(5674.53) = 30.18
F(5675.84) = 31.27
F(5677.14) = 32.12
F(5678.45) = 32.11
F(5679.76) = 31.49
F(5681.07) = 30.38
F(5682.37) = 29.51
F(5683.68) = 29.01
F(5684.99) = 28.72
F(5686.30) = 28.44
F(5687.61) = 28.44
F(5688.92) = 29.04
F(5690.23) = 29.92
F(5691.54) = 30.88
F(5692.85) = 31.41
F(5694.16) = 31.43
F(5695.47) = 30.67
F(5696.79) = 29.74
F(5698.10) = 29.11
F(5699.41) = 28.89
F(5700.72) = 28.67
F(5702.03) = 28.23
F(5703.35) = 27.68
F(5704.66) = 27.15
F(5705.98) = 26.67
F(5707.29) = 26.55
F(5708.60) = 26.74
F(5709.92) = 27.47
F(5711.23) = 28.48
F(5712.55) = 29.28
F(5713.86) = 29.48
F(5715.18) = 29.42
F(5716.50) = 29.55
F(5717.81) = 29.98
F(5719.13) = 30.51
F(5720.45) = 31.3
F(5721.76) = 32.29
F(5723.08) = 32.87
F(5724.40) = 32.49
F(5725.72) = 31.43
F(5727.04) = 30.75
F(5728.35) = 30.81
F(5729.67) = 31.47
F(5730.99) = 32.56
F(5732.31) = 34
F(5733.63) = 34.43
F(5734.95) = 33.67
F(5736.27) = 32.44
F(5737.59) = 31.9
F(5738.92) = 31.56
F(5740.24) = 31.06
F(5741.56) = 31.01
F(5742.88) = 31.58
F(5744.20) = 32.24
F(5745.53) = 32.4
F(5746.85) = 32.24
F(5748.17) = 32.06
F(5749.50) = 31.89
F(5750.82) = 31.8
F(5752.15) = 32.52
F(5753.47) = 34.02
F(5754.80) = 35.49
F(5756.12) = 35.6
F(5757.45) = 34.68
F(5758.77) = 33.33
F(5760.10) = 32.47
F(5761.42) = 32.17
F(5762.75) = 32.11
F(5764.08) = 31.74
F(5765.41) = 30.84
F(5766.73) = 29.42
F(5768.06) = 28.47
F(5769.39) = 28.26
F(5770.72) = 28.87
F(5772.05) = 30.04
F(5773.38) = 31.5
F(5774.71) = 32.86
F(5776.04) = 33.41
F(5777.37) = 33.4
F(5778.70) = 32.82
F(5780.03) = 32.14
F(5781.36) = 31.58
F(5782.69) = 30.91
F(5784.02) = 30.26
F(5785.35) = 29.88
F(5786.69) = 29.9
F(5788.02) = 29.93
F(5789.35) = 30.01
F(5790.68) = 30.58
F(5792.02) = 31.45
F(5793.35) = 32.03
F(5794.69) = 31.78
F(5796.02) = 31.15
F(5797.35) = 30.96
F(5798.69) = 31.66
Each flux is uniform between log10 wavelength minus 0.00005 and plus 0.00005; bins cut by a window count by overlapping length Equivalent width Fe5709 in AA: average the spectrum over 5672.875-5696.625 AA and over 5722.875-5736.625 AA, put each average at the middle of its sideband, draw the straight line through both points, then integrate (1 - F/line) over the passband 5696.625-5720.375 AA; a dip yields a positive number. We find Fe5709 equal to 2.1 AA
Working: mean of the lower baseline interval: 30.2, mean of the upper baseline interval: 32.4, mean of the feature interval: 28.6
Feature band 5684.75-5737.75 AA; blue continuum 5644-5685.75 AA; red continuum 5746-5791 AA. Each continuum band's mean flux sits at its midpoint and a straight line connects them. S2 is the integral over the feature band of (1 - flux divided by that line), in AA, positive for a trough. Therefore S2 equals 0.6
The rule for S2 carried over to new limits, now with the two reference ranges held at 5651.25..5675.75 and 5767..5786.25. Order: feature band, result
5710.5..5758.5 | -2.5 AA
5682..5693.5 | 0.1 AA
